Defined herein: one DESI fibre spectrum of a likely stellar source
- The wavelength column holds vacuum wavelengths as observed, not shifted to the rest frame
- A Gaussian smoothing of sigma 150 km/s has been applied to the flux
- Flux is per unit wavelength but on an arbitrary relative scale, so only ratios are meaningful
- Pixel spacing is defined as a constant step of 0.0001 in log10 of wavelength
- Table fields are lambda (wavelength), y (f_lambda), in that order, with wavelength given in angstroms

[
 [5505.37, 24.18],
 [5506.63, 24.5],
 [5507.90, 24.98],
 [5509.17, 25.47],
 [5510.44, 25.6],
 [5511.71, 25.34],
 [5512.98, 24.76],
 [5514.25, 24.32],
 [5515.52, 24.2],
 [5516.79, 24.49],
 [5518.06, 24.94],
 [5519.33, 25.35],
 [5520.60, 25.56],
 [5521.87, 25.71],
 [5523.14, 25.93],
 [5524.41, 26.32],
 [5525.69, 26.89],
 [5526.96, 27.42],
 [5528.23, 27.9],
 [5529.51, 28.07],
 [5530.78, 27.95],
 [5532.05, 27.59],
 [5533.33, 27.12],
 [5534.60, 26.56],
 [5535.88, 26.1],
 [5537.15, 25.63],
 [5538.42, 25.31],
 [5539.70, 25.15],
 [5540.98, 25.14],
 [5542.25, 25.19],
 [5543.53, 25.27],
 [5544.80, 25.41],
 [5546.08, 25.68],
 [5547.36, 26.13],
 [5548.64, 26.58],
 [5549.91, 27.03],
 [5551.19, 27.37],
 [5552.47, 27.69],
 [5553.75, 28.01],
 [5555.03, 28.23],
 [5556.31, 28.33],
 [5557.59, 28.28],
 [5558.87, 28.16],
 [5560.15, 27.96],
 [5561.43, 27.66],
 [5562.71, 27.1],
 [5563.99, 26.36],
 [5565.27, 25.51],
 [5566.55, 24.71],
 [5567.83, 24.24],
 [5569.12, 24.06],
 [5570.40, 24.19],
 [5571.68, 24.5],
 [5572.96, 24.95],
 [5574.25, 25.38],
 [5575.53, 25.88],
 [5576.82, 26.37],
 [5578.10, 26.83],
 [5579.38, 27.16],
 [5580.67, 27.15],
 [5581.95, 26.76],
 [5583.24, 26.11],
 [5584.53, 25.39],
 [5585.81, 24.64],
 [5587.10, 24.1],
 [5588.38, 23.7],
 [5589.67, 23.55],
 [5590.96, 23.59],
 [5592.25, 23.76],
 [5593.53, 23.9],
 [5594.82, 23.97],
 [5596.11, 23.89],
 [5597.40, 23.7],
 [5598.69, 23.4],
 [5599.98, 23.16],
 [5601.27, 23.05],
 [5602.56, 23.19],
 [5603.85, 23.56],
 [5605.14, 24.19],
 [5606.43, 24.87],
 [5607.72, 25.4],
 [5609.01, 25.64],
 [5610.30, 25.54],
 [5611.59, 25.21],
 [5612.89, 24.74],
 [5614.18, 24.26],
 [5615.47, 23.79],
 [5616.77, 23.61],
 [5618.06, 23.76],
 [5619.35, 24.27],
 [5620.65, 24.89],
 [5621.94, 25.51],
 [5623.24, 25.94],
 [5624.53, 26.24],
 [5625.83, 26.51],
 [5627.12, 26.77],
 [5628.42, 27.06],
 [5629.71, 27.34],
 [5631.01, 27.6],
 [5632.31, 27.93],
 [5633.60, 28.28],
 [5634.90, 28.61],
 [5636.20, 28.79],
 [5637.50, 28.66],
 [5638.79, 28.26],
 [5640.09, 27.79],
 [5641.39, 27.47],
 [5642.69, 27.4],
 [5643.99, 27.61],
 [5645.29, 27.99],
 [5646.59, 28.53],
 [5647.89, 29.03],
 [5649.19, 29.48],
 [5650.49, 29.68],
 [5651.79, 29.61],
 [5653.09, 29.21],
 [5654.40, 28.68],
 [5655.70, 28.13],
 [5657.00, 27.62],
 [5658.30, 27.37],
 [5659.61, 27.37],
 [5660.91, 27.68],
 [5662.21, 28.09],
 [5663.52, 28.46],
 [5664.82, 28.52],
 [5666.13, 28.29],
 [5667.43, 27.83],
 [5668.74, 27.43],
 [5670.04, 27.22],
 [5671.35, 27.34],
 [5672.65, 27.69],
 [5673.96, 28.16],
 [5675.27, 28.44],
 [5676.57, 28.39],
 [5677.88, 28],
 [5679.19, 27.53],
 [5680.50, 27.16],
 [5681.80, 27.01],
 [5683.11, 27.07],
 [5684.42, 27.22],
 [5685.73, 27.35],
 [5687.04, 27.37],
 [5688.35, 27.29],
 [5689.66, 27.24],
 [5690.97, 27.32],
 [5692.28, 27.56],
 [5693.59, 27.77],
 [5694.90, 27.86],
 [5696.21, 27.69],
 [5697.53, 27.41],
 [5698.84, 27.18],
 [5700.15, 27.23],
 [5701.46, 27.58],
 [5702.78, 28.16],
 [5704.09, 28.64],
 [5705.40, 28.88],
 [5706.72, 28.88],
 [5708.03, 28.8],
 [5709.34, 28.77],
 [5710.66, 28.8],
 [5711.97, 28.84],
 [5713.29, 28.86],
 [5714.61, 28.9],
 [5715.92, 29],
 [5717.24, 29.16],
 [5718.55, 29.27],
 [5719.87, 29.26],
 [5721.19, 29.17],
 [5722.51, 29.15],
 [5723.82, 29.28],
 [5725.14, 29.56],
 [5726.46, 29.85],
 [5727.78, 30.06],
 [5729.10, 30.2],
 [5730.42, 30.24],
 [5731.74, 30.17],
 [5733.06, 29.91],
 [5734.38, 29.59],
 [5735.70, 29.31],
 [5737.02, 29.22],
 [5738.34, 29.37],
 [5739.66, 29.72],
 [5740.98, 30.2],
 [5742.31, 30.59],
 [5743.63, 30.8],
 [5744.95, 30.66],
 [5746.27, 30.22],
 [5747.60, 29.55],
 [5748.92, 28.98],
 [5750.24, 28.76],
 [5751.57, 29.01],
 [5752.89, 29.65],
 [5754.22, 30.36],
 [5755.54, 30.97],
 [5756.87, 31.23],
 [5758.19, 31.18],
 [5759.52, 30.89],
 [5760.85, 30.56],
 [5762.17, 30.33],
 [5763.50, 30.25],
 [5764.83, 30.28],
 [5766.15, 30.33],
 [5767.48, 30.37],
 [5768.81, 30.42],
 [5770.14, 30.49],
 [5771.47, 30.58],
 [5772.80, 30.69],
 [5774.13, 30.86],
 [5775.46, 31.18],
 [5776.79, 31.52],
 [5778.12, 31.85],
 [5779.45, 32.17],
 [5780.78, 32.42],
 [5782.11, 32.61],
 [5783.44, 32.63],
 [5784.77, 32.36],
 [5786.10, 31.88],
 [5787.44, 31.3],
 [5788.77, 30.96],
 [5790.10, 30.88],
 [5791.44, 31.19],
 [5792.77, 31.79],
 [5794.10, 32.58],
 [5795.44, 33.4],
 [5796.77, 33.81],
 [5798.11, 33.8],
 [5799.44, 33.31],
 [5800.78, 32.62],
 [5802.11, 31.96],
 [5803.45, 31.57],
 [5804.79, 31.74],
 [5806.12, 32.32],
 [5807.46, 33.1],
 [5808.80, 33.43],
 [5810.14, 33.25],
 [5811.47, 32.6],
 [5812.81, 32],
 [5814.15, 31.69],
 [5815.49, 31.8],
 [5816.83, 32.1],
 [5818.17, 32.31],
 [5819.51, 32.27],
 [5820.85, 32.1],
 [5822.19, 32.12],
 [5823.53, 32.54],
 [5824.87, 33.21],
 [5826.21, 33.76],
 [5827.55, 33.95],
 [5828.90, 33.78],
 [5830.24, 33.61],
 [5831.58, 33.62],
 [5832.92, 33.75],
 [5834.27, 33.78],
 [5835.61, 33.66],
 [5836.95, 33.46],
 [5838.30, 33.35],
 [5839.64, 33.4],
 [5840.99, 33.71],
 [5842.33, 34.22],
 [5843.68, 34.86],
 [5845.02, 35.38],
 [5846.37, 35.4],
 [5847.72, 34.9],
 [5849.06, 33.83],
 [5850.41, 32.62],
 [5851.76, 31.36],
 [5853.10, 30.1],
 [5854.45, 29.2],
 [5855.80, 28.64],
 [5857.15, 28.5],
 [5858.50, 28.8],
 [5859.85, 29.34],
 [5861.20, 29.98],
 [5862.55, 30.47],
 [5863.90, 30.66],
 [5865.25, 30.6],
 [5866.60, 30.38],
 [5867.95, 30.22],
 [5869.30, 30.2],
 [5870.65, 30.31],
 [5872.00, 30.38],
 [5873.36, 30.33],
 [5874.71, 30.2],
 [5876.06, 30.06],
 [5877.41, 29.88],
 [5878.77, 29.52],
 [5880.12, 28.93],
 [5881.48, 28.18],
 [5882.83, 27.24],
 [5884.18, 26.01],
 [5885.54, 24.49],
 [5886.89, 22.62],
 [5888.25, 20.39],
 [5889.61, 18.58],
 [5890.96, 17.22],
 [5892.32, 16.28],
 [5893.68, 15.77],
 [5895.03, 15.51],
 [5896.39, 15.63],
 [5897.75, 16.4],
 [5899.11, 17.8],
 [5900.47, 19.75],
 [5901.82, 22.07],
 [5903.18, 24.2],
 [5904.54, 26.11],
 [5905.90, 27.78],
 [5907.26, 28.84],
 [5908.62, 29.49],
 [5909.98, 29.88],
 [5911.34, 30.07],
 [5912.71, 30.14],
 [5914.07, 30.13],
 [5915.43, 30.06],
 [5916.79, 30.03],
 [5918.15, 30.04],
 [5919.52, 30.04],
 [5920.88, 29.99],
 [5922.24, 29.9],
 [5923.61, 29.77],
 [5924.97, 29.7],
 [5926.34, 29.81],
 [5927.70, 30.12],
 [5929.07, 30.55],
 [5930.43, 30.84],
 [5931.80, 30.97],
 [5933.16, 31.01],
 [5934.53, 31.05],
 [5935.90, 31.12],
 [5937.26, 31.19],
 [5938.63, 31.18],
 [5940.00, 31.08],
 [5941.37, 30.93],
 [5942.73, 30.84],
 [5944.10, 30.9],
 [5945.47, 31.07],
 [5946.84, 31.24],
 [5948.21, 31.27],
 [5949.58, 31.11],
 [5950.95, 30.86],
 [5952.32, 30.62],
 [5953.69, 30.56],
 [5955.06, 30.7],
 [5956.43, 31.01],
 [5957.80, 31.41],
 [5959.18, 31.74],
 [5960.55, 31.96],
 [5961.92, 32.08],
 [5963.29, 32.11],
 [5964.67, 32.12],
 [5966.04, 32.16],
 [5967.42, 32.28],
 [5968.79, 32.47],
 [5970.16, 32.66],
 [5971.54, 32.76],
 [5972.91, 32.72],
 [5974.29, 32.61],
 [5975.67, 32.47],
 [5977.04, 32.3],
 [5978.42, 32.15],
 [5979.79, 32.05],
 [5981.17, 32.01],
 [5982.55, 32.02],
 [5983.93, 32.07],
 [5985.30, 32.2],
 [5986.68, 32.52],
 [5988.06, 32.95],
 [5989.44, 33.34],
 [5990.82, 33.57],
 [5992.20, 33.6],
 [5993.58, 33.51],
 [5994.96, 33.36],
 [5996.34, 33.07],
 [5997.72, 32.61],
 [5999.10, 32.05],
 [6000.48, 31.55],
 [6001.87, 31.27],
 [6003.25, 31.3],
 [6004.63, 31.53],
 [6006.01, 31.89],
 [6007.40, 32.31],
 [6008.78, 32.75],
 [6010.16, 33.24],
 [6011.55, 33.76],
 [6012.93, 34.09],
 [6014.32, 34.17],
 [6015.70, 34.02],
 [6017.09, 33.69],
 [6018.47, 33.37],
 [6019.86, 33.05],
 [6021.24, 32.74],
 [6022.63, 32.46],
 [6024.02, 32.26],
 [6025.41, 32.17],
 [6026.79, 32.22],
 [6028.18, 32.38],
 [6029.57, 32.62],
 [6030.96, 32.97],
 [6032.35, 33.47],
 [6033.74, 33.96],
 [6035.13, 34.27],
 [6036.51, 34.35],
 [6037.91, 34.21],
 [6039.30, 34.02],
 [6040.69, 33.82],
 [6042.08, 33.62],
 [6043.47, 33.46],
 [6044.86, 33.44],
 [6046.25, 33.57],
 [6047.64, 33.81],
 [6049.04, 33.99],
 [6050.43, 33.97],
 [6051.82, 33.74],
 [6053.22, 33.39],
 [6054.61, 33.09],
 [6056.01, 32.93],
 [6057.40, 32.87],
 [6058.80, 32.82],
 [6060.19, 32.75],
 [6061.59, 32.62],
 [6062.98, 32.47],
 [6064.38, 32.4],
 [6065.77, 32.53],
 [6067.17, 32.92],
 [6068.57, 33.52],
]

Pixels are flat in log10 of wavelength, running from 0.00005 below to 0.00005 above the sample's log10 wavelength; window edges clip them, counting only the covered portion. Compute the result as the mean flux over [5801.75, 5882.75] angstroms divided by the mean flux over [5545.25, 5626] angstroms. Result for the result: 1.26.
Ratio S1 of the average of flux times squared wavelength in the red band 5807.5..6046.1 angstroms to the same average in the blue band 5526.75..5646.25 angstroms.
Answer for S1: 1.34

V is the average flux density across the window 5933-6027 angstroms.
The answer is 32.2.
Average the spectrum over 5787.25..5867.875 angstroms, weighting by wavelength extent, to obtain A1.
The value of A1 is 32.3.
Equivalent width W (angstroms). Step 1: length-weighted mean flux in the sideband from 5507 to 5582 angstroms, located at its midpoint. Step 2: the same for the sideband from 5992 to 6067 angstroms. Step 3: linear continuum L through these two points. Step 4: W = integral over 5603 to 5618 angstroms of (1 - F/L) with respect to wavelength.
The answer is 1.4 angstroms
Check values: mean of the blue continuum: 26.2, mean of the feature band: 24.6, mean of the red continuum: 33.1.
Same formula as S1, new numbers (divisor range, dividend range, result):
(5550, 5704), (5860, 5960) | 1.16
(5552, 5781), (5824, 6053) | 1.22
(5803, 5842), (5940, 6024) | 1.03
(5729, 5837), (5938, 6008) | 1.08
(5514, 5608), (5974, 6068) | 1.51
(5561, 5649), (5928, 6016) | 1.41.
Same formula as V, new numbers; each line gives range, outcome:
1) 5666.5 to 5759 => 28.8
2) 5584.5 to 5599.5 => 23.9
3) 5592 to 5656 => 26.2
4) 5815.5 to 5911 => 28.9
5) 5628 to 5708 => 28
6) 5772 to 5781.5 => 31.5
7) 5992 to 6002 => 32.6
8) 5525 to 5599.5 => 25.9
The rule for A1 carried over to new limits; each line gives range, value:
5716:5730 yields 29.5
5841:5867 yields 31.6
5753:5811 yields 31.6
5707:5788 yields 30.2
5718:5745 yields 29.8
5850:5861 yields 29.8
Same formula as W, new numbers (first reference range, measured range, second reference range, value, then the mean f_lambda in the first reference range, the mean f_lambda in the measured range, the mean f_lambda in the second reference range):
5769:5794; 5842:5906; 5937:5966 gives 8.8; 31.5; 27.1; 31.3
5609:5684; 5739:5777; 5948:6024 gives -1.8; 27.3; 30.3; 32.4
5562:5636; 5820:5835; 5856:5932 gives -3.8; 25.2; 33.3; 27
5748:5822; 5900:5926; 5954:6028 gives 3.0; 31.5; 28.4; 32.5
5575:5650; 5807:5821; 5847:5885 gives -1.6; 25.8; 32.4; 30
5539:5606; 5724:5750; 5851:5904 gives -4.3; 25.5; 29.9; 25.8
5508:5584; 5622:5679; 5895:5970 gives -1.9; 26.2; 27.9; 29.3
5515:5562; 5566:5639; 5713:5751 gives 6.0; 26.6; 25.3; 29.6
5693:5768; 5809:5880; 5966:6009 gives -2.8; 29.4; 31.9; 32.4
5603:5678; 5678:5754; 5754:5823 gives 1.8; 27.1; 28.8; 31.8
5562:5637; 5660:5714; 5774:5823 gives 0.8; 25.3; 27.9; 32.2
